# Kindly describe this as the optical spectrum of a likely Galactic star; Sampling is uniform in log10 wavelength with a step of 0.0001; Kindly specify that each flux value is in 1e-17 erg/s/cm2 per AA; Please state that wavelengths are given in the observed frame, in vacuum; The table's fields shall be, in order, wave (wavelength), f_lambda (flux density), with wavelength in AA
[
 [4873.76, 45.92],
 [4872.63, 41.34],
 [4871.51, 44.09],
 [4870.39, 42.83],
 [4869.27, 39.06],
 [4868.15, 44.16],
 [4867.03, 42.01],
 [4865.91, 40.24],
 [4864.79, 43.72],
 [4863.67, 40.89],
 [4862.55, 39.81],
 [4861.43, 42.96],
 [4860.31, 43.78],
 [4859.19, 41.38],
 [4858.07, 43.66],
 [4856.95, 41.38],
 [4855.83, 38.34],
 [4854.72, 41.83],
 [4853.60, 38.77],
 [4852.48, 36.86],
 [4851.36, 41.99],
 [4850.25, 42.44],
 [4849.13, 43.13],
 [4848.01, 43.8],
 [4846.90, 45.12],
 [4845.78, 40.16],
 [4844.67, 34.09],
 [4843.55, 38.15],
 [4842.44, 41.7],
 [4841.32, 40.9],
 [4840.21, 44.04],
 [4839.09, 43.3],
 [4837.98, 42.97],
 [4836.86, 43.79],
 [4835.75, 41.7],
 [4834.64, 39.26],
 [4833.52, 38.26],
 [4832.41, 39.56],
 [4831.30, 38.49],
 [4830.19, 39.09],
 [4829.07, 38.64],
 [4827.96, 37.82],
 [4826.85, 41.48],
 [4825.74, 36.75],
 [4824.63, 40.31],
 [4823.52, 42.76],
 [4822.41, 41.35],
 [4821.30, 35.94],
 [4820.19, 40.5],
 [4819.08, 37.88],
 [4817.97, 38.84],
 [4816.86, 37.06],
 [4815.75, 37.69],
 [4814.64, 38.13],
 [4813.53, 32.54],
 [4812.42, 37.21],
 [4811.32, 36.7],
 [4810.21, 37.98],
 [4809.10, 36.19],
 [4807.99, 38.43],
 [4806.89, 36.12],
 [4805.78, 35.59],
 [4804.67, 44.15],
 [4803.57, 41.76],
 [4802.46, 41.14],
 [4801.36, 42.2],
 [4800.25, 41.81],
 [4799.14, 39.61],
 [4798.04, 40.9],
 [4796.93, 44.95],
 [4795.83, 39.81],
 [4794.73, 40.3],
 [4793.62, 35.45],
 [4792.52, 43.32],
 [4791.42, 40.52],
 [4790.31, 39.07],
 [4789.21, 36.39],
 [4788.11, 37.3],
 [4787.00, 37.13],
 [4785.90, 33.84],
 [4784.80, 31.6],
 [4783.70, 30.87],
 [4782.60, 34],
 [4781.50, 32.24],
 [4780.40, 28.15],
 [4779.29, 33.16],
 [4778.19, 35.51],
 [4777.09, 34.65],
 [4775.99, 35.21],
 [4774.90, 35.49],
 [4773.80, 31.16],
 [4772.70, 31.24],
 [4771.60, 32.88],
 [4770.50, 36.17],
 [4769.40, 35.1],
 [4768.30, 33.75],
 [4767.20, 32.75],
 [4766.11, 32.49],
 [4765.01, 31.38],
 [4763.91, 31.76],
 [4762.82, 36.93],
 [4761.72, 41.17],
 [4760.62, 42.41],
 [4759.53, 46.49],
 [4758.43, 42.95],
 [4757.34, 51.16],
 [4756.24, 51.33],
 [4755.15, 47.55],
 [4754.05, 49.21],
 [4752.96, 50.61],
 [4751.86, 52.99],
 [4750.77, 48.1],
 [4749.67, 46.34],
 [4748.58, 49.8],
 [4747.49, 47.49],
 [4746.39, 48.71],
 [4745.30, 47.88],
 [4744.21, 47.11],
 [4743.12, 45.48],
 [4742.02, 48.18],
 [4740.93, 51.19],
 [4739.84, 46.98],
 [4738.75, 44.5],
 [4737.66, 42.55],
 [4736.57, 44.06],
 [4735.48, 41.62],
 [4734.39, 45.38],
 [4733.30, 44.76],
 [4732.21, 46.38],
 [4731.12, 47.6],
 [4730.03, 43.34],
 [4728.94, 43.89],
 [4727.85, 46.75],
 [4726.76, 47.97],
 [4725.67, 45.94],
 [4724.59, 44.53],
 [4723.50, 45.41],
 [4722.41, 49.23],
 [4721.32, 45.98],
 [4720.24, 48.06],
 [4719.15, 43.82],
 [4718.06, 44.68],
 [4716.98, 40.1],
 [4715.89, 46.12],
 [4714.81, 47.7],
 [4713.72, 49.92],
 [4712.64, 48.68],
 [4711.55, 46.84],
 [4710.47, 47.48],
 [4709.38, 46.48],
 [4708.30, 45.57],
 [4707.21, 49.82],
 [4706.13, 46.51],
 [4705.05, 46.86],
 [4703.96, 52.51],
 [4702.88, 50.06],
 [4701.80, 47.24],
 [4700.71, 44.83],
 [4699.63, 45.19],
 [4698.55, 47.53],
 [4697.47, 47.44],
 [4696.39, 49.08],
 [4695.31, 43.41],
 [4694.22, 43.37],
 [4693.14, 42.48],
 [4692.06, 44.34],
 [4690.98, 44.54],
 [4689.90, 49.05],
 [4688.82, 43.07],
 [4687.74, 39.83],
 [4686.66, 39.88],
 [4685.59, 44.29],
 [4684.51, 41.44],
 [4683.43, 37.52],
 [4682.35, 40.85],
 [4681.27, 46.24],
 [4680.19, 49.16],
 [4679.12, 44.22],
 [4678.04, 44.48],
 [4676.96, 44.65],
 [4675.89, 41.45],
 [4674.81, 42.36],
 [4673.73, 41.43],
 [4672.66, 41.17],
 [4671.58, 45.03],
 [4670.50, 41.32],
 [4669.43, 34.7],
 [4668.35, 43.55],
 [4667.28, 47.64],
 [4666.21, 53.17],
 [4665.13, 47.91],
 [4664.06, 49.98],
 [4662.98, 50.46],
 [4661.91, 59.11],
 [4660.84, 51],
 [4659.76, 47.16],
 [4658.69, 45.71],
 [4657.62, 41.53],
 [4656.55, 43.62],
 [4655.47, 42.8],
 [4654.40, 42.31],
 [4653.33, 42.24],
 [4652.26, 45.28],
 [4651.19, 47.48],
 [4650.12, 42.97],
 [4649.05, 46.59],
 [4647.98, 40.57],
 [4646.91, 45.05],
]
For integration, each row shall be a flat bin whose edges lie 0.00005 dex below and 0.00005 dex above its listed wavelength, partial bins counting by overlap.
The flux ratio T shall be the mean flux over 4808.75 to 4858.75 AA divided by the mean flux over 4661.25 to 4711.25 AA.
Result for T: 0.9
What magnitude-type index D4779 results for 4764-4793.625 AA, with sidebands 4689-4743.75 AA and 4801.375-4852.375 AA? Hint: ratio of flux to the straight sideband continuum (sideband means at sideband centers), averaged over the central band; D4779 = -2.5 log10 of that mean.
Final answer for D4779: 0.23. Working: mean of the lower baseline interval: 46.2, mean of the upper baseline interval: 39.7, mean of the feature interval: 34.4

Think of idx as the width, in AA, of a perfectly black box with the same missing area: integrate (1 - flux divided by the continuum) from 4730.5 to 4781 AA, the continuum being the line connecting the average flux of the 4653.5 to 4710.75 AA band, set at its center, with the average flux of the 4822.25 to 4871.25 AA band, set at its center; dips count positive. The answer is 1.8 AA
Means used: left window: 45.3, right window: 41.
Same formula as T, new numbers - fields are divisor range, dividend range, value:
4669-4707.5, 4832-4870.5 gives 0.93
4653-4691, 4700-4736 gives 1.04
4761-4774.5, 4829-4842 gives 1.20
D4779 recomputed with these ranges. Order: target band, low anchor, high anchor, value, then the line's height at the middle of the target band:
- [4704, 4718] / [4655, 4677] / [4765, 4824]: -0.11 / 42.5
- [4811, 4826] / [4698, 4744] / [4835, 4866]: 0.12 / 42.7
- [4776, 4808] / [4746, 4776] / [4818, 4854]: 0.09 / 40.9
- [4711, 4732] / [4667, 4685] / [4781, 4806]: -0.13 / 41.1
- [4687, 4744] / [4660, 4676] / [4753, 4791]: -0.10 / 42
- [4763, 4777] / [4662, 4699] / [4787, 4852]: 0.23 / 41.4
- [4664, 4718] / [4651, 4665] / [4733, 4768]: 0.02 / 46.1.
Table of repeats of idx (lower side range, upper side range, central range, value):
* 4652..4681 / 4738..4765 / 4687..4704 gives 0.0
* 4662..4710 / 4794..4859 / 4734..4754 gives -2.0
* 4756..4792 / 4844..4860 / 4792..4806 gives -1.2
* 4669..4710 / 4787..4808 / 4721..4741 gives -1.3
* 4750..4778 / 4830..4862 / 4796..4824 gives 1.0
